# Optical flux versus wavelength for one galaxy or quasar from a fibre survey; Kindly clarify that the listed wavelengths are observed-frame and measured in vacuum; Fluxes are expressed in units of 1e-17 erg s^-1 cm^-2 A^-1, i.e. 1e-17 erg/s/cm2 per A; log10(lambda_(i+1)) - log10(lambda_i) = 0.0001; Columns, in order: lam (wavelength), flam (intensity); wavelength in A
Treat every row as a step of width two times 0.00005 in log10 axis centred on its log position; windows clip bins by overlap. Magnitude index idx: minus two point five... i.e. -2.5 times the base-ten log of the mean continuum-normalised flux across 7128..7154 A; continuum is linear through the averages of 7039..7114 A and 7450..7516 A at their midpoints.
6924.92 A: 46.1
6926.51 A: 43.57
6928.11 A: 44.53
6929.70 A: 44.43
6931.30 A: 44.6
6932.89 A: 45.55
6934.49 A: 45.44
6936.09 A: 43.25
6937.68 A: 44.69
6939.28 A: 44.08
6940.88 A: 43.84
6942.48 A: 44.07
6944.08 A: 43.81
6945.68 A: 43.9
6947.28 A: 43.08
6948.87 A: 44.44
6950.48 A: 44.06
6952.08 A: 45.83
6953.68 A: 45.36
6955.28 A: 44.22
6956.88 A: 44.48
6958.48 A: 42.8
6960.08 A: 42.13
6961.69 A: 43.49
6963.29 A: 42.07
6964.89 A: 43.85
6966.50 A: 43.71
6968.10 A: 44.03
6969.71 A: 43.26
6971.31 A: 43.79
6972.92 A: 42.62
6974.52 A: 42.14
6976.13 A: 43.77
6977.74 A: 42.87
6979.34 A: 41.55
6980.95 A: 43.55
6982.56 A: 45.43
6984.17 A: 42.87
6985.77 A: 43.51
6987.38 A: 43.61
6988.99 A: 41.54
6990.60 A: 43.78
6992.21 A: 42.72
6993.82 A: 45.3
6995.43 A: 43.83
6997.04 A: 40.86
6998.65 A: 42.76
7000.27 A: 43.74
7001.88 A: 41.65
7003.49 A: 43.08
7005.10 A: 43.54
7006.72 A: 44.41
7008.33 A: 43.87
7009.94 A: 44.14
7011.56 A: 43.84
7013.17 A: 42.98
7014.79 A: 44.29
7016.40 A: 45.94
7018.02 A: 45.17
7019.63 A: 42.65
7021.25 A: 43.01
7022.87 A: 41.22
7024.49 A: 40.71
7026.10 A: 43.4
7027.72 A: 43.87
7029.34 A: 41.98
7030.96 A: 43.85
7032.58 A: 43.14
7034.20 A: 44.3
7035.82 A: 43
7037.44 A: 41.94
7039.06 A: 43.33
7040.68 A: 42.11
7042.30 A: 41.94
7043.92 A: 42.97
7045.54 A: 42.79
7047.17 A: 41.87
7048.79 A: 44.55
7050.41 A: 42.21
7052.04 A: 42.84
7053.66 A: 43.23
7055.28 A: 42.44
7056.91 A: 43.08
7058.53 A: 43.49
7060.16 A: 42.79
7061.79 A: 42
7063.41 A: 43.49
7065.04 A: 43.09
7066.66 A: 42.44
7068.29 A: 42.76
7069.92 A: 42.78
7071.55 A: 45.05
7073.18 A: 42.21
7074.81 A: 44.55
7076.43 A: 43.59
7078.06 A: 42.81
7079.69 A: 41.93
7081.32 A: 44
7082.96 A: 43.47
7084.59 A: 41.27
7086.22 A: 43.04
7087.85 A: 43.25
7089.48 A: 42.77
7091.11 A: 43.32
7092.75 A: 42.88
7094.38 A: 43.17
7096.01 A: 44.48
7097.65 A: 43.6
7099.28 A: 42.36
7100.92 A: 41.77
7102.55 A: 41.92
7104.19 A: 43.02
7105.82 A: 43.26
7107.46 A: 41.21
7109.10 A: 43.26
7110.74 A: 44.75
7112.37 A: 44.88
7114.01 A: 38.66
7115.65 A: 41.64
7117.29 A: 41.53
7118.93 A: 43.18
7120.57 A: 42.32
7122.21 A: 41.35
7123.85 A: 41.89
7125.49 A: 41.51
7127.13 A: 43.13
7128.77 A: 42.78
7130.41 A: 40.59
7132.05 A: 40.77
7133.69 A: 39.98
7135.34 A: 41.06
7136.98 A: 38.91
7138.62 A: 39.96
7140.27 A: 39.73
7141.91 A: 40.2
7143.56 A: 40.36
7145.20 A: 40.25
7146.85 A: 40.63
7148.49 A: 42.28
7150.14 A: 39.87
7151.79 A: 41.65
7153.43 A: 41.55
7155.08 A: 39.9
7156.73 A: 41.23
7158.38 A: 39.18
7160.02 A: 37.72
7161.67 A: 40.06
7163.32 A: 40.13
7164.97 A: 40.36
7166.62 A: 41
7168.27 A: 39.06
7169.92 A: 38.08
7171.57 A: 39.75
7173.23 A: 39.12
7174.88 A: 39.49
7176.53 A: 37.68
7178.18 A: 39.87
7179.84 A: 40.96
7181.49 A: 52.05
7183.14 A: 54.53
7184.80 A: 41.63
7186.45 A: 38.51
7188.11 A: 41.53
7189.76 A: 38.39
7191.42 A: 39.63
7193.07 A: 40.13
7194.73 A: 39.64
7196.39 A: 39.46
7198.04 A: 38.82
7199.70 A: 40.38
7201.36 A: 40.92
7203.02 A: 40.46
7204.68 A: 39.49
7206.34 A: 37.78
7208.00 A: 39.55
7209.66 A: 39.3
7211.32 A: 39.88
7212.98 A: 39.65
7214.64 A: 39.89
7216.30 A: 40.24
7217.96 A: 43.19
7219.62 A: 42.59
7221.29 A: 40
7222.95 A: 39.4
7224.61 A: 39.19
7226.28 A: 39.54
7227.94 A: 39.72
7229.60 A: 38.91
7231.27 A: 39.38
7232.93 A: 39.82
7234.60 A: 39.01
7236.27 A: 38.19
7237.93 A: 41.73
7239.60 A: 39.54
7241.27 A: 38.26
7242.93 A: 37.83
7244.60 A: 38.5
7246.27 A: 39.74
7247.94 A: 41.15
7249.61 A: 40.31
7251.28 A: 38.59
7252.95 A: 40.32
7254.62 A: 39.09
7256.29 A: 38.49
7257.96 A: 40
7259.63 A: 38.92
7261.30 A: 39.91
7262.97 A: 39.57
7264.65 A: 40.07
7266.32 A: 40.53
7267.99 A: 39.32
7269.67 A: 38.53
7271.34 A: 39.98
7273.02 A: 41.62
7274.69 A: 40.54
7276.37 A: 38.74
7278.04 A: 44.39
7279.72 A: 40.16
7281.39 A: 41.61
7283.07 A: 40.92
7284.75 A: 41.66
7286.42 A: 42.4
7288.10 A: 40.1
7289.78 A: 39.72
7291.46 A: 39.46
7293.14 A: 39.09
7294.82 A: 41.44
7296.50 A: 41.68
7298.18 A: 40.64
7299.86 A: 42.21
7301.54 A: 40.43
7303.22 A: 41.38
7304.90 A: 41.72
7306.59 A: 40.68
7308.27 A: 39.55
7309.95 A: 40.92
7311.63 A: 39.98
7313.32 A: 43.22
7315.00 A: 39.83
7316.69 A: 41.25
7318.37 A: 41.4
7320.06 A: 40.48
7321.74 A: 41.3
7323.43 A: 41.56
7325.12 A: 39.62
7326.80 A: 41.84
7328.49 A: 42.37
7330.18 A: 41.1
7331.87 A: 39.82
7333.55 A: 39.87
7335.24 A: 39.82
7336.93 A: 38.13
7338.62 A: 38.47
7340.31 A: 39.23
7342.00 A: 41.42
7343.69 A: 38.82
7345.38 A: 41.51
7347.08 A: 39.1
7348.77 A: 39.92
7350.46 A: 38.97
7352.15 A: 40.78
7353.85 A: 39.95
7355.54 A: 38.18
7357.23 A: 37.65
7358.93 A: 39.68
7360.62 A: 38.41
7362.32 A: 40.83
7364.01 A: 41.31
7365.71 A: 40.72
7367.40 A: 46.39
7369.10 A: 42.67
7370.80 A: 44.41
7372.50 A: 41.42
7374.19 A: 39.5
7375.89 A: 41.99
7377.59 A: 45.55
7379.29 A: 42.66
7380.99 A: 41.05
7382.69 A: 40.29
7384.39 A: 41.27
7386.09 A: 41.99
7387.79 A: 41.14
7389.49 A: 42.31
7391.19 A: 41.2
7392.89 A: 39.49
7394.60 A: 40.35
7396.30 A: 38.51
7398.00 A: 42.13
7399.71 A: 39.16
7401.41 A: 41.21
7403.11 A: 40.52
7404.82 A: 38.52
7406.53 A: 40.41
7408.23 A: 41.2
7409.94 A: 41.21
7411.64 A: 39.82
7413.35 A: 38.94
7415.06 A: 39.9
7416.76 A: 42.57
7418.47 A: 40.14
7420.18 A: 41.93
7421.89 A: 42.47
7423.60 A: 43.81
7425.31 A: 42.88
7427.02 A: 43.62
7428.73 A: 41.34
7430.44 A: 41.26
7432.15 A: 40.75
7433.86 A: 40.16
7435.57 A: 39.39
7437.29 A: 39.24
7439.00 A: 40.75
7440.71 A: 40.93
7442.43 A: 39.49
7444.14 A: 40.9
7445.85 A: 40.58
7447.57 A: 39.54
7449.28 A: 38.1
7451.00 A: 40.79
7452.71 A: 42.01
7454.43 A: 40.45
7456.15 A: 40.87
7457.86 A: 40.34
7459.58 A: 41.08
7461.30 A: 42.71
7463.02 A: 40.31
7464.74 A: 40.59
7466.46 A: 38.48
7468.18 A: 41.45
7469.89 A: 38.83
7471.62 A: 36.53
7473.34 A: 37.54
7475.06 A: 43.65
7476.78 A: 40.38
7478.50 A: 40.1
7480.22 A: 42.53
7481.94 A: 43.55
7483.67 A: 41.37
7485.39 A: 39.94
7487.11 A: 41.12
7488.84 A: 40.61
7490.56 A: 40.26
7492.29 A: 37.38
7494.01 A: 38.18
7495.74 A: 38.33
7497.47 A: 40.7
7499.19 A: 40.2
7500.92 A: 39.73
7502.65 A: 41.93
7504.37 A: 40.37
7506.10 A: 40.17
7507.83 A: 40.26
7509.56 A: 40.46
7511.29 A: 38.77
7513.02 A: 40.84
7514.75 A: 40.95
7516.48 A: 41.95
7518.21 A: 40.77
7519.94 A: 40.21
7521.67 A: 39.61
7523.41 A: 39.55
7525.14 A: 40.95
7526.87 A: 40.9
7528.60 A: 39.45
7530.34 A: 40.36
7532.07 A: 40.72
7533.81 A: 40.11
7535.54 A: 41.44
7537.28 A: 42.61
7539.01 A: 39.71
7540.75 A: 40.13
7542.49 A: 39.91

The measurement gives 0.049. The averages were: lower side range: 43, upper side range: 40.4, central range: 40.7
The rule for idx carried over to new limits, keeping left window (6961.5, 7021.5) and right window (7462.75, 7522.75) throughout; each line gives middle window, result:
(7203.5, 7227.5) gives 0.05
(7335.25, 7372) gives 0.02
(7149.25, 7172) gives 0.06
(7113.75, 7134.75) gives 0.03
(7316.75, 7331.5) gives 0.00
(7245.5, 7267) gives 0.05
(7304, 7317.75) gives 0.01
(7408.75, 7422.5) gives 0.00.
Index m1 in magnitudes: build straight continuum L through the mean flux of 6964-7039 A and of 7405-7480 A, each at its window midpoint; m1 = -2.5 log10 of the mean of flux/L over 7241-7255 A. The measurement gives 0.07 mag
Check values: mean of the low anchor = 43.3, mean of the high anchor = 40.6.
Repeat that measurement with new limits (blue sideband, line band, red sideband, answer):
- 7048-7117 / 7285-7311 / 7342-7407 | 0.01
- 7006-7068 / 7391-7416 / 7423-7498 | 0.02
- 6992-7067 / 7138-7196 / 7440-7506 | 0.04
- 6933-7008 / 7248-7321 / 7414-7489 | 0.03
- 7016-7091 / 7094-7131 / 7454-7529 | 0.00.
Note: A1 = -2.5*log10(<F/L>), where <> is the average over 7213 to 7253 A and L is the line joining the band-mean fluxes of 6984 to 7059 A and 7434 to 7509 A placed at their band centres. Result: 0.05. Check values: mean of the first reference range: 43.1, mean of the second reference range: 40.3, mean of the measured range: 39.8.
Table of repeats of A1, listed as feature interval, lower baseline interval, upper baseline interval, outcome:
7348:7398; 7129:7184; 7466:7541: -0.01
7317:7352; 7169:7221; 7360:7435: 0.02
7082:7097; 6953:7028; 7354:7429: -0.01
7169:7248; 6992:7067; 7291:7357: 0.03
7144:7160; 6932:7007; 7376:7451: 0.05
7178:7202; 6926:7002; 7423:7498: 0.01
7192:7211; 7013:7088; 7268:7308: 0.05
